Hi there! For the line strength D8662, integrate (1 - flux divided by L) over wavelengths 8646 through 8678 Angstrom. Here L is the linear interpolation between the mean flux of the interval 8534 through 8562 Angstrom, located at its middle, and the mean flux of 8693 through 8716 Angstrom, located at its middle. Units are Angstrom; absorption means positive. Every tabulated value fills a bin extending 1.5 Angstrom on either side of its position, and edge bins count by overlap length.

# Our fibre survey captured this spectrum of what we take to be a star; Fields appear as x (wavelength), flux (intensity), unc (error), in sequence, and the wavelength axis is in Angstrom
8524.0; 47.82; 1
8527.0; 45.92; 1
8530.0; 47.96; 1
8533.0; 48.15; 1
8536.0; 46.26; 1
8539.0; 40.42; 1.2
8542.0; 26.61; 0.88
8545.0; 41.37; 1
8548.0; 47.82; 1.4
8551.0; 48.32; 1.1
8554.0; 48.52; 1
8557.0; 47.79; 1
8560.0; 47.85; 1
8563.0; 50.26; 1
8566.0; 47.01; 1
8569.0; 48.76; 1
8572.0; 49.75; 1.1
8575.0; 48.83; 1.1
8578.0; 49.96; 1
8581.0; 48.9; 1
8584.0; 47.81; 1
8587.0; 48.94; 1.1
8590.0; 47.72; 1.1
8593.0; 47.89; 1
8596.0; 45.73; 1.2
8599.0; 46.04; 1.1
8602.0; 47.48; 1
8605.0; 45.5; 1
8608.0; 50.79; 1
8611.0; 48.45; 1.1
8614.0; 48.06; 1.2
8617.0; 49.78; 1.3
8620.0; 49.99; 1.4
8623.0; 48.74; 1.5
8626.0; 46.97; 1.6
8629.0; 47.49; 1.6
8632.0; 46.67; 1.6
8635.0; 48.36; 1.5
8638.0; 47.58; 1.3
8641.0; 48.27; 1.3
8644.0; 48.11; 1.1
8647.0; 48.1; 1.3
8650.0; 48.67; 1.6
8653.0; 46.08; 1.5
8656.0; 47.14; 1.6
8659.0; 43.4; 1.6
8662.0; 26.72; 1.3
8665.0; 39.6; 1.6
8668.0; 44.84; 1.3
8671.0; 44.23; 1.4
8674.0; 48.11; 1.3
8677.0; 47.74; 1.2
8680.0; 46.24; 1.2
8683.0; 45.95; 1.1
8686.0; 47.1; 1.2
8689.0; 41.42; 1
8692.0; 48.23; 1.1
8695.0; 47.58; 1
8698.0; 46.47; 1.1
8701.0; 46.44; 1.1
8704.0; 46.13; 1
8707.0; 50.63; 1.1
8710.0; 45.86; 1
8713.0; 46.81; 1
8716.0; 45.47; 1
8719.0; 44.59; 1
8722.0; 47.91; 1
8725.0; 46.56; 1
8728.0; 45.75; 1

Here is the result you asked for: 1.6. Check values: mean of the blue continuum 44.1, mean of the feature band 43.9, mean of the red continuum 47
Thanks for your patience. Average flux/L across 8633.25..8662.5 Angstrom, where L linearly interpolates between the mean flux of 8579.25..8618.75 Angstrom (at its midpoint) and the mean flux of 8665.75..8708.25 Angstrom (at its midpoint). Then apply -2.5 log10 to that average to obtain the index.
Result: 0.03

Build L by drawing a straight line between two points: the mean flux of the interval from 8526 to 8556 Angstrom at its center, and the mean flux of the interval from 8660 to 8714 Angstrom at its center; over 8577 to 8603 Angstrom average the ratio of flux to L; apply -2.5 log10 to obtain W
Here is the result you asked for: -0.08 mag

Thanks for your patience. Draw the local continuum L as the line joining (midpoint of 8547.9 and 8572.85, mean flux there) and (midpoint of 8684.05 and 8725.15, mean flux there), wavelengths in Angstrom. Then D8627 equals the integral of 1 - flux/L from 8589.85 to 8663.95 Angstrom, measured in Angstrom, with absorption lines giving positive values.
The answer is 1.3 Angstrom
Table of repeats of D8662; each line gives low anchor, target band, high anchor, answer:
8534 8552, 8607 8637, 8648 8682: -3.7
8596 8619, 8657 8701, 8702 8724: 2.7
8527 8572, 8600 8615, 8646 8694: -0.9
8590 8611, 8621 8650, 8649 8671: -2.3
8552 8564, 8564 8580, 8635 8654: -0.2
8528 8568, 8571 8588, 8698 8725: -1.3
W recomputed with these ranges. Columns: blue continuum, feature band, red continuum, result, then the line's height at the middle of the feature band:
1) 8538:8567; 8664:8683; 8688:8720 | 0.02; 46.1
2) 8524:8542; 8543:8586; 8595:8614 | -0.05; 45.7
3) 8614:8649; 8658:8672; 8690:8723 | 0.20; 47.6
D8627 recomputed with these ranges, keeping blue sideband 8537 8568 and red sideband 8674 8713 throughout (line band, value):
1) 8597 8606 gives -0.2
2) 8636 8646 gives -0.4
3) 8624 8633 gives -0.3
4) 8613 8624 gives -0.9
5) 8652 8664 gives 1.5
